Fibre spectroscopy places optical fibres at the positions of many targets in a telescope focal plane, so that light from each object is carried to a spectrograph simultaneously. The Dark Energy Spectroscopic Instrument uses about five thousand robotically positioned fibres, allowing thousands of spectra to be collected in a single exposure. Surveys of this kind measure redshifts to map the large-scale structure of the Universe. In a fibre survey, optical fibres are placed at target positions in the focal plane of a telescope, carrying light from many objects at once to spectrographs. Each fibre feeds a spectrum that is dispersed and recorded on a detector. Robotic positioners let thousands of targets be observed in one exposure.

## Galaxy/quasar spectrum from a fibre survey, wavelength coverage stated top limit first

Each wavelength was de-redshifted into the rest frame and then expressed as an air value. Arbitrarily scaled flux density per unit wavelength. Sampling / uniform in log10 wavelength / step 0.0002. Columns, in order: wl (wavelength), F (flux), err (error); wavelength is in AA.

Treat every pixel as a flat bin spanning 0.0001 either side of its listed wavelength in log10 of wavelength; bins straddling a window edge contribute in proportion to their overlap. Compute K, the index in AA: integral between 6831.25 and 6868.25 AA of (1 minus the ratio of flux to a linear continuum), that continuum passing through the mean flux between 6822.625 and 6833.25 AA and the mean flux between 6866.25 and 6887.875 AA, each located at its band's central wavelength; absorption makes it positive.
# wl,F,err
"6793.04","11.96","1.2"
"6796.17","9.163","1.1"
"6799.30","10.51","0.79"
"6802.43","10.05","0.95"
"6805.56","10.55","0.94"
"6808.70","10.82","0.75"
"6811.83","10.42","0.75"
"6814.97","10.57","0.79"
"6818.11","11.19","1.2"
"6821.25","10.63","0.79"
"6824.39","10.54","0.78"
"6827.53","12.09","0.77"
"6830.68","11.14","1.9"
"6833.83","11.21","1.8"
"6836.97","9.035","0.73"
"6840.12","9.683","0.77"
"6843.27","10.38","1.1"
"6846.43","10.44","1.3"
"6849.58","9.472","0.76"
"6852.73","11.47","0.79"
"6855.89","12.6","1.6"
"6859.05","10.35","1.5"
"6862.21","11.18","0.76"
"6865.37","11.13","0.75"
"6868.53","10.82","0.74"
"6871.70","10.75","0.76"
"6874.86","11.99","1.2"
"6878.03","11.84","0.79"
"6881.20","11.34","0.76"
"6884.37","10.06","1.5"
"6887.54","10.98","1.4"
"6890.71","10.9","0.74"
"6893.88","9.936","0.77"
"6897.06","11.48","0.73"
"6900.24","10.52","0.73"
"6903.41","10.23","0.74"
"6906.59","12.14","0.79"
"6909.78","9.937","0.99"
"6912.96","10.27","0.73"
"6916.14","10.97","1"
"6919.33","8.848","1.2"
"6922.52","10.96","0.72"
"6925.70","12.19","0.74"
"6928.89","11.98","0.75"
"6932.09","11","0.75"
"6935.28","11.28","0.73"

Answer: 1.76 AA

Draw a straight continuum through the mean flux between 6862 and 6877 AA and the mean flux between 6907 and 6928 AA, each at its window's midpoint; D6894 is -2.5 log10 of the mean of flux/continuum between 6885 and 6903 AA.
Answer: 0.02 mag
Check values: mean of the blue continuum 11.2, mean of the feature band 10.7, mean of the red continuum 10.7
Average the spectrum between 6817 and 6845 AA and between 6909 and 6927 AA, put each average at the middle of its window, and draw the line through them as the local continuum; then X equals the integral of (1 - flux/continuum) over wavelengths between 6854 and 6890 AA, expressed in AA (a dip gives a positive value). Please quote -2.0 AA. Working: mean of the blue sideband 10.6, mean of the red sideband 10.5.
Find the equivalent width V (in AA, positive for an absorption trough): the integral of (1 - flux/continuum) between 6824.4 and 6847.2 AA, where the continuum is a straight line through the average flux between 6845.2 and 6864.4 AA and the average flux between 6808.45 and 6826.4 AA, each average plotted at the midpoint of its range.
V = 0.5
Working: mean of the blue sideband 10.7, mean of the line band 10.6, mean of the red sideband 10.9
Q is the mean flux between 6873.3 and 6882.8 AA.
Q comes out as 11.7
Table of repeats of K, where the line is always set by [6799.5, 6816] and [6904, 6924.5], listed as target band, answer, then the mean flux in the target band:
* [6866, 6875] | -0.46 AA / 11.1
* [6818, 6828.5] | -0.55 AA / 11.1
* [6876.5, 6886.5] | -0.52 AA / 11.1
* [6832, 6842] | 0.46 AA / 10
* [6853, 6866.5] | -1.06 AA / 11.3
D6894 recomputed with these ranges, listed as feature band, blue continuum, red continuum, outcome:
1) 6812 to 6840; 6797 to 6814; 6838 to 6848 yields -0.050 mag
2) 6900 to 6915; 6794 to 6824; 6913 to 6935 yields 0.025 mag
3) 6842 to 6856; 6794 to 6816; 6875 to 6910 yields -0.006 mag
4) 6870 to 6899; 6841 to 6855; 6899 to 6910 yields -0.032 mag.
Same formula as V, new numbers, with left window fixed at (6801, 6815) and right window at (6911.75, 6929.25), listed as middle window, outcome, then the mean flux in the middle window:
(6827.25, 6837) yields -0.41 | 11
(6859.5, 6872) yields -0.34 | 10.9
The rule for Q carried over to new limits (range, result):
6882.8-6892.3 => 10.7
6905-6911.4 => 11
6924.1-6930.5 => 12.1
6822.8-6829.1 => 11.3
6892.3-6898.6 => 10.7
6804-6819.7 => 10.7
